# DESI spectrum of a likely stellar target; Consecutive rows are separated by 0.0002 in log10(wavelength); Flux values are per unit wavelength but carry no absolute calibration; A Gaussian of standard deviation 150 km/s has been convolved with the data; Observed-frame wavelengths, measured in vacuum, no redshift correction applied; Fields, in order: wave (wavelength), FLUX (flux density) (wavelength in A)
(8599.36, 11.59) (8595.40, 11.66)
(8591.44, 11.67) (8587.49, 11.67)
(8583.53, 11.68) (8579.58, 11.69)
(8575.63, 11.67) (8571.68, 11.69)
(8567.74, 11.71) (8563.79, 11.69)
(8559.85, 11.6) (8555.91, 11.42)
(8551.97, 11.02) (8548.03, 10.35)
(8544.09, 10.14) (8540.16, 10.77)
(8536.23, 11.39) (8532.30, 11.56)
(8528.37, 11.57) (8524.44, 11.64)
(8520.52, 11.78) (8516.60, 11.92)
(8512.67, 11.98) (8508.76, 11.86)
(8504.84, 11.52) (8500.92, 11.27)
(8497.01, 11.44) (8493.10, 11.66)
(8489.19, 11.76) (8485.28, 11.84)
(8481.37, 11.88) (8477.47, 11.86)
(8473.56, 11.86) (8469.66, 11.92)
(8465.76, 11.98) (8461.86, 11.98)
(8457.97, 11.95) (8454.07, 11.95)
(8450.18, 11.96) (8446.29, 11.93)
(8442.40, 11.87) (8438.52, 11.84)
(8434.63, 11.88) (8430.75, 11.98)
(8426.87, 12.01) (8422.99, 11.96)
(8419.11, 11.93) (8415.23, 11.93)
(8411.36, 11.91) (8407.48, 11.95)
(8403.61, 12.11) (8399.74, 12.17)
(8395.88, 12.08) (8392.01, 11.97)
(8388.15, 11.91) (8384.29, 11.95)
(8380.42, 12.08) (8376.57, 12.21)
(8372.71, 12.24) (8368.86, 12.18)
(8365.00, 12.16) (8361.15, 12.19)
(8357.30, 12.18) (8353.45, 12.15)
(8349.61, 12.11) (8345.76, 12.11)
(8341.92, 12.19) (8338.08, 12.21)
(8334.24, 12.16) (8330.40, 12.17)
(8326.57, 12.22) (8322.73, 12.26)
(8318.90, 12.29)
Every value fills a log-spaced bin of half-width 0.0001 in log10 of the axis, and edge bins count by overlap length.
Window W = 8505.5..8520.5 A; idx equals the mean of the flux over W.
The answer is 11.9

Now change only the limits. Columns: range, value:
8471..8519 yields 11.7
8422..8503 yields 11.8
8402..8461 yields 11.9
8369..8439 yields 12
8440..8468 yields 11.9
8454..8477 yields 11.9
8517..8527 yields 11.7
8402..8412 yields 12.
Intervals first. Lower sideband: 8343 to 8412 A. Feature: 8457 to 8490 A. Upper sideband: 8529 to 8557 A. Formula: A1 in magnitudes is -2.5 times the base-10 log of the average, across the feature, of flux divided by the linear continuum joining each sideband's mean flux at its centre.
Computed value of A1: -0.04 mag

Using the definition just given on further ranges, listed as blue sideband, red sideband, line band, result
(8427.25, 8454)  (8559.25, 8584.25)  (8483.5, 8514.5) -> 0.01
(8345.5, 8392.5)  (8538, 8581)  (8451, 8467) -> -0.02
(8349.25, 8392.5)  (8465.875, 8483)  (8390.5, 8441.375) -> 0.00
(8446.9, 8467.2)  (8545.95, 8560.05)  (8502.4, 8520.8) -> -0.03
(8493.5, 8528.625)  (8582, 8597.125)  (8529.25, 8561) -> 0.06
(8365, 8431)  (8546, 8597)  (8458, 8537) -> 0.00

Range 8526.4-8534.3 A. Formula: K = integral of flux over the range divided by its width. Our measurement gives 11.6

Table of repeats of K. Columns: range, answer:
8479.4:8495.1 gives 11.8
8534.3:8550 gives 10.7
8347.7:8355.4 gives 12.1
